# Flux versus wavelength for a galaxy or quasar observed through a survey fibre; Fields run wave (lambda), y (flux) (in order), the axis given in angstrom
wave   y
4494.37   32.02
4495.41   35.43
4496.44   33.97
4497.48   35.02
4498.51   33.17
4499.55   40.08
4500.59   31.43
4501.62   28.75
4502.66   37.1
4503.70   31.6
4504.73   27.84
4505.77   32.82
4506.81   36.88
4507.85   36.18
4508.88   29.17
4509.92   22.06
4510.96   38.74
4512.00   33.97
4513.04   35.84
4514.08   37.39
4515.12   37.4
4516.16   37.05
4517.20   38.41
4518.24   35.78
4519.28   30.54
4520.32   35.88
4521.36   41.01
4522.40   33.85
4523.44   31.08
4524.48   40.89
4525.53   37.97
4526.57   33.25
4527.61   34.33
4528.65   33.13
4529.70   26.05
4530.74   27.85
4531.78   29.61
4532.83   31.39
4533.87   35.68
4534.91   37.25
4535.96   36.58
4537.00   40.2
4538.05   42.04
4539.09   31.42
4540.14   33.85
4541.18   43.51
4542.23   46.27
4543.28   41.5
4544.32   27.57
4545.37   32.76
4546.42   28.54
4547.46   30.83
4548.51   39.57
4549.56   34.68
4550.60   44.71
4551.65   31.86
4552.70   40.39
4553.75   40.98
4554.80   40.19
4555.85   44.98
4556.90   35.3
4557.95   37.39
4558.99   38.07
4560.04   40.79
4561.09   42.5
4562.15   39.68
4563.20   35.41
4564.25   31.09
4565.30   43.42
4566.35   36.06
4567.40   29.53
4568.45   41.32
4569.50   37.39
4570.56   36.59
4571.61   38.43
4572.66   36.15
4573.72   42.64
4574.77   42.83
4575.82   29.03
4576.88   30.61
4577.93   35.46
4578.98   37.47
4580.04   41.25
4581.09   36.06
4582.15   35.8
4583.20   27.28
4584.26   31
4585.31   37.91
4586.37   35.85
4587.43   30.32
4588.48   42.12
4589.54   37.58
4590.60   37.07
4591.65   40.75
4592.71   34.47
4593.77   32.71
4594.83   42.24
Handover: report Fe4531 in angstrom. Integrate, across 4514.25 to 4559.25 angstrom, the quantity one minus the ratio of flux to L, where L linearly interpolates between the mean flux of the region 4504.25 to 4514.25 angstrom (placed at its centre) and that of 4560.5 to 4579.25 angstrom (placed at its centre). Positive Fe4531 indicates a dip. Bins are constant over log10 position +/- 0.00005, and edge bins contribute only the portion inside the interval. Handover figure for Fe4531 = -1.7 angstrom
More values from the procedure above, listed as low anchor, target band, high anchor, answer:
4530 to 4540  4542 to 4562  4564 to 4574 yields -1.0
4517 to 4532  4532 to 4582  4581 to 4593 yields -3.5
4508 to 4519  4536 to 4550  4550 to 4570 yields 0.2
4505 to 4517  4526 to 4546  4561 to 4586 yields 0.1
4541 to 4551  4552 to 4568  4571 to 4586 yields -0.9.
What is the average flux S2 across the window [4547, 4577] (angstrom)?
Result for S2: 37.8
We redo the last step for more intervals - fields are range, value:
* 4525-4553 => 35.2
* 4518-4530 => 34.6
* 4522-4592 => 36.3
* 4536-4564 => 37.8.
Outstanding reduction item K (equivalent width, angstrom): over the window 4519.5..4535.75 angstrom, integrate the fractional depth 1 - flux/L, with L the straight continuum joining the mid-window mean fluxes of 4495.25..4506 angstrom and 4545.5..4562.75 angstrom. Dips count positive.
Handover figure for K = 0.8 angstrom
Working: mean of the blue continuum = 33.3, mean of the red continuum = 38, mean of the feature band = 33.9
